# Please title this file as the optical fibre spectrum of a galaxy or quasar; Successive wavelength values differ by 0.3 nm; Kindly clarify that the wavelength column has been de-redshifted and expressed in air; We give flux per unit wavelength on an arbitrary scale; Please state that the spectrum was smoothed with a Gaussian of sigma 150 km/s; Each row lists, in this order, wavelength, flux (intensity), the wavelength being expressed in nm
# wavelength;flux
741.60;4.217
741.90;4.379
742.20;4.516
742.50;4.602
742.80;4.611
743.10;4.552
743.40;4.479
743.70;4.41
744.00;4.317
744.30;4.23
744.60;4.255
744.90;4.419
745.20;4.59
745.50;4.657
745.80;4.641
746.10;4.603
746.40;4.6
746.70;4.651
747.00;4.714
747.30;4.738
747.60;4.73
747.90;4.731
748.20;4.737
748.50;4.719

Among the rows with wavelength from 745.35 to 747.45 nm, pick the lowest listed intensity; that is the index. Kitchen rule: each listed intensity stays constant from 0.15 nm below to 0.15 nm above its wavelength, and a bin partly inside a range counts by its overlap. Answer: 4.6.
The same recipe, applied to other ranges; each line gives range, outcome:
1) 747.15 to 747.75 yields 4.73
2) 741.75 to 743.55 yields 4.379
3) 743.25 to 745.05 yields 4.23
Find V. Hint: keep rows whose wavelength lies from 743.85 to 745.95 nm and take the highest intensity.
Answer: 4.657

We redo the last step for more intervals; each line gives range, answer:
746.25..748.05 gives 4.738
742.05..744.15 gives 4.611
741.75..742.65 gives 4.602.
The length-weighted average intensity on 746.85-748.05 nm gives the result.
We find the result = 4.73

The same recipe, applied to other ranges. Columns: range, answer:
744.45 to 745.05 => 4.34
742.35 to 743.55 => 4.56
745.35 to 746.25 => 4.63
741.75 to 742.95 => 4.53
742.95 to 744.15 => 4.44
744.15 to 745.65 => 4.43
